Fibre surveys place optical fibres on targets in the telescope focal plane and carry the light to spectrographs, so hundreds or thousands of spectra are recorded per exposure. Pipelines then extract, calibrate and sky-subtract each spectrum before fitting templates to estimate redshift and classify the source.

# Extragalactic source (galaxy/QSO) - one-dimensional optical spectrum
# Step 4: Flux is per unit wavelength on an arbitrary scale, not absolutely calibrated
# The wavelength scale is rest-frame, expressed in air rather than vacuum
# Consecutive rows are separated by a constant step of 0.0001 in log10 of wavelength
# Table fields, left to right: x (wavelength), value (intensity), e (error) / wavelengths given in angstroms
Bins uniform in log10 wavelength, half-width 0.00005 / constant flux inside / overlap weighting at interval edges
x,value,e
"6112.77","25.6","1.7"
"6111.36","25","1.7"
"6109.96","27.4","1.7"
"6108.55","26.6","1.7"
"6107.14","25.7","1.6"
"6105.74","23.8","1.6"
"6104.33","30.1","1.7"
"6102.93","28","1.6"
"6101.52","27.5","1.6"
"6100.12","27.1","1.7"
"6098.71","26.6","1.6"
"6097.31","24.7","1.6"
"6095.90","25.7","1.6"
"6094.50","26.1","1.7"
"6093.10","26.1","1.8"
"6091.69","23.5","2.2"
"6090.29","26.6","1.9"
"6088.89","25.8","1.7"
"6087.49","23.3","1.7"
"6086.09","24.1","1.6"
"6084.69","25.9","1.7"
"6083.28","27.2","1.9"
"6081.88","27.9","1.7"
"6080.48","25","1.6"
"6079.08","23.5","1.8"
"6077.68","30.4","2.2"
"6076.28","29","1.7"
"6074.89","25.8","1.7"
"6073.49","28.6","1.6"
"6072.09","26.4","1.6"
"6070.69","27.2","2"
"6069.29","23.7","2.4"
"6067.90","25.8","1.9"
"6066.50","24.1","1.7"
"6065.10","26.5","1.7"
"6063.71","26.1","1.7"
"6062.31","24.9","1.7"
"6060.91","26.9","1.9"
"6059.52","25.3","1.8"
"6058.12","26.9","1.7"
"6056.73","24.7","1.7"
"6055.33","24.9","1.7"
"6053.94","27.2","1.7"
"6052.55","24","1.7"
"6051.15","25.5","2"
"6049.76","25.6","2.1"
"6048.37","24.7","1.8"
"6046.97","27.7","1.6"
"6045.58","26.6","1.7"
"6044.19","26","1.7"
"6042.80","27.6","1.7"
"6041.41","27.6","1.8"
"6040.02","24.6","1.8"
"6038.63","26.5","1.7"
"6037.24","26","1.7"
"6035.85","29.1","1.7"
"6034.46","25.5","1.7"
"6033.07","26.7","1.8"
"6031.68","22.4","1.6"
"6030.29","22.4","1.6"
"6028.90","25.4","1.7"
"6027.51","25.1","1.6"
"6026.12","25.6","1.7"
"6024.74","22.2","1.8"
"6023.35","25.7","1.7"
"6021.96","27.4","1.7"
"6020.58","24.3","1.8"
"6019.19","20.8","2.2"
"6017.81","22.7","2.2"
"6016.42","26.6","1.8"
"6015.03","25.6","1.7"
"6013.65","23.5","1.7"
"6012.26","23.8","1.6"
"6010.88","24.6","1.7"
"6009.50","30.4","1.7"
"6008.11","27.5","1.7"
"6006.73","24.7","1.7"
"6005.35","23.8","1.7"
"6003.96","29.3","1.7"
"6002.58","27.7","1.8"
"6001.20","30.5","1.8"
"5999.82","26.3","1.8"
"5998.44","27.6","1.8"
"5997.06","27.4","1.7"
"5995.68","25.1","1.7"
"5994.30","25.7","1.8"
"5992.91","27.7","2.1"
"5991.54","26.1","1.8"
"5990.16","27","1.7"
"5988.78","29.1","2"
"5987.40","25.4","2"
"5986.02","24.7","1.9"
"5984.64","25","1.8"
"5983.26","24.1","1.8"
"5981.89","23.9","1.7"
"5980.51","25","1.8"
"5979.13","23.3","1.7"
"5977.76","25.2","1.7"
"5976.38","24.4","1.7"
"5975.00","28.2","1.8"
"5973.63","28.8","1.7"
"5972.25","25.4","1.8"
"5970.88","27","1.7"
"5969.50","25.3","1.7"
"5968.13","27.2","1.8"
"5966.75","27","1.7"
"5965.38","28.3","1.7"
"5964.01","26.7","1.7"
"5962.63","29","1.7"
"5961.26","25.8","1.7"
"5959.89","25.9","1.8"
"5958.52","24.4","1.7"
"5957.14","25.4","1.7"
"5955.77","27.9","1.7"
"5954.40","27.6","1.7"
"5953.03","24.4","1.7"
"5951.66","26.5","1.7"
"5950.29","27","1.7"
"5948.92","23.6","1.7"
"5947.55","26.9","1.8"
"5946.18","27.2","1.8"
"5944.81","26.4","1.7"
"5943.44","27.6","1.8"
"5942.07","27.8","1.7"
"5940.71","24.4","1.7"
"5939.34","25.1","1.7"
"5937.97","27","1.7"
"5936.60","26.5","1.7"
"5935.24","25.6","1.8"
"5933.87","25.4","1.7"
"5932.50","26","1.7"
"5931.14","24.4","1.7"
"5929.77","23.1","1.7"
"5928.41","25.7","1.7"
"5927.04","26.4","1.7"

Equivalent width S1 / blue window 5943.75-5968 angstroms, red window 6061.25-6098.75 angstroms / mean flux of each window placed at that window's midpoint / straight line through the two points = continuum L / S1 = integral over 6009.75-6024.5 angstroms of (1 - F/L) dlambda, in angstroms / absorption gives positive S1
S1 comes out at 0.9 angstroms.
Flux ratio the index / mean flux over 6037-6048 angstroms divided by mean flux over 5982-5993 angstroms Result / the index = 1.02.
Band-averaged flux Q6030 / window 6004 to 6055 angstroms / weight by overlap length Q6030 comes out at 25.5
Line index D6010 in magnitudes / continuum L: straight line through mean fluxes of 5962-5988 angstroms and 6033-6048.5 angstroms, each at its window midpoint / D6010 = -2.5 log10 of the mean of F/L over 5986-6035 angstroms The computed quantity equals 0.02 mag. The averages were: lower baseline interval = 26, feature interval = 25.7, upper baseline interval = 26.6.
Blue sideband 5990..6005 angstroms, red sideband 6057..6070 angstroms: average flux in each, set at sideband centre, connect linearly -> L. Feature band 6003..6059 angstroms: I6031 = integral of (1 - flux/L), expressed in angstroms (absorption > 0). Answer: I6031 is 1.8 angstroms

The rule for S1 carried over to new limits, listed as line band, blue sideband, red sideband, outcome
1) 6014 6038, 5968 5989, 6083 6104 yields 0.8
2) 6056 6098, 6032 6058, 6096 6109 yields 0.8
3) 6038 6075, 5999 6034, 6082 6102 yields -0.6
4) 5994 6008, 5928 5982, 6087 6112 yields -0.4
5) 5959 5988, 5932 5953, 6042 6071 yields 0.1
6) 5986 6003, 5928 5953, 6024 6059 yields -0.9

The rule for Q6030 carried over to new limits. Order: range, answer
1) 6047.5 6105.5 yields 26.1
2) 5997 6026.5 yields 25.8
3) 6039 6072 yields 25.8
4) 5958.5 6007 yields 26.4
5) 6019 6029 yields 24.7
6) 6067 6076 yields 26.3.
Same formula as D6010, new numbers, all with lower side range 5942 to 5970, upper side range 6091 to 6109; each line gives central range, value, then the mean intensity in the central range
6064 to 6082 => 0.00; 26.4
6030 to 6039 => 0.03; 25.6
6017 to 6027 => 0.10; 24.2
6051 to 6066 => 0.03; 25.7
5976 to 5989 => 0.07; 24.9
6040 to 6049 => -0.01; 26.5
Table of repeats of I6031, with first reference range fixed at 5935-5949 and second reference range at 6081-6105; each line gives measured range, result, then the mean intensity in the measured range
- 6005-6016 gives 0.3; 25.6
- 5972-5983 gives 0.3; 25.5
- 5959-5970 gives -0.2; 26.9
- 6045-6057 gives 0.3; 25.7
